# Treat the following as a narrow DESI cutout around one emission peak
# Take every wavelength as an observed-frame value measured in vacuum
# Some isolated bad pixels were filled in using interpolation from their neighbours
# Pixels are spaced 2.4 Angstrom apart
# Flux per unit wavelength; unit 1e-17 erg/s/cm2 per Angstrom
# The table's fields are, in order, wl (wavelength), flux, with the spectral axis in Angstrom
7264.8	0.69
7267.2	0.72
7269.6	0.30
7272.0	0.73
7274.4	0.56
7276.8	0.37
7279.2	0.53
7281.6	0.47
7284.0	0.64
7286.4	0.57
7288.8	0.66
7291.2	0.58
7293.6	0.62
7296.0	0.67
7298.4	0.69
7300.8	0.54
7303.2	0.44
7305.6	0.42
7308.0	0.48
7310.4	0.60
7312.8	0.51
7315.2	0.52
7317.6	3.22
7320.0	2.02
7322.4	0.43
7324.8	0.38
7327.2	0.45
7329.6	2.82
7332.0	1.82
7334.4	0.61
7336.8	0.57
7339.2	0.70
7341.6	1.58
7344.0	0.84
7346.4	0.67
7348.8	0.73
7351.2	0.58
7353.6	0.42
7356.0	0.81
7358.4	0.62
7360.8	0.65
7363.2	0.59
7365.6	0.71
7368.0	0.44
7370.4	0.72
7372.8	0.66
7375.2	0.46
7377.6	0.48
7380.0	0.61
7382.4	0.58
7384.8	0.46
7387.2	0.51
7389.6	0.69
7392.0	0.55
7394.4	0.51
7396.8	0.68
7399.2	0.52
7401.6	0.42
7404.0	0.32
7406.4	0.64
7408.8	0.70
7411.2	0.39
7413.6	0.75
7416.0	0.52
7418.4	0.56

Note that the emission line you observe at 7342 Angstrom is [N II] 6583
